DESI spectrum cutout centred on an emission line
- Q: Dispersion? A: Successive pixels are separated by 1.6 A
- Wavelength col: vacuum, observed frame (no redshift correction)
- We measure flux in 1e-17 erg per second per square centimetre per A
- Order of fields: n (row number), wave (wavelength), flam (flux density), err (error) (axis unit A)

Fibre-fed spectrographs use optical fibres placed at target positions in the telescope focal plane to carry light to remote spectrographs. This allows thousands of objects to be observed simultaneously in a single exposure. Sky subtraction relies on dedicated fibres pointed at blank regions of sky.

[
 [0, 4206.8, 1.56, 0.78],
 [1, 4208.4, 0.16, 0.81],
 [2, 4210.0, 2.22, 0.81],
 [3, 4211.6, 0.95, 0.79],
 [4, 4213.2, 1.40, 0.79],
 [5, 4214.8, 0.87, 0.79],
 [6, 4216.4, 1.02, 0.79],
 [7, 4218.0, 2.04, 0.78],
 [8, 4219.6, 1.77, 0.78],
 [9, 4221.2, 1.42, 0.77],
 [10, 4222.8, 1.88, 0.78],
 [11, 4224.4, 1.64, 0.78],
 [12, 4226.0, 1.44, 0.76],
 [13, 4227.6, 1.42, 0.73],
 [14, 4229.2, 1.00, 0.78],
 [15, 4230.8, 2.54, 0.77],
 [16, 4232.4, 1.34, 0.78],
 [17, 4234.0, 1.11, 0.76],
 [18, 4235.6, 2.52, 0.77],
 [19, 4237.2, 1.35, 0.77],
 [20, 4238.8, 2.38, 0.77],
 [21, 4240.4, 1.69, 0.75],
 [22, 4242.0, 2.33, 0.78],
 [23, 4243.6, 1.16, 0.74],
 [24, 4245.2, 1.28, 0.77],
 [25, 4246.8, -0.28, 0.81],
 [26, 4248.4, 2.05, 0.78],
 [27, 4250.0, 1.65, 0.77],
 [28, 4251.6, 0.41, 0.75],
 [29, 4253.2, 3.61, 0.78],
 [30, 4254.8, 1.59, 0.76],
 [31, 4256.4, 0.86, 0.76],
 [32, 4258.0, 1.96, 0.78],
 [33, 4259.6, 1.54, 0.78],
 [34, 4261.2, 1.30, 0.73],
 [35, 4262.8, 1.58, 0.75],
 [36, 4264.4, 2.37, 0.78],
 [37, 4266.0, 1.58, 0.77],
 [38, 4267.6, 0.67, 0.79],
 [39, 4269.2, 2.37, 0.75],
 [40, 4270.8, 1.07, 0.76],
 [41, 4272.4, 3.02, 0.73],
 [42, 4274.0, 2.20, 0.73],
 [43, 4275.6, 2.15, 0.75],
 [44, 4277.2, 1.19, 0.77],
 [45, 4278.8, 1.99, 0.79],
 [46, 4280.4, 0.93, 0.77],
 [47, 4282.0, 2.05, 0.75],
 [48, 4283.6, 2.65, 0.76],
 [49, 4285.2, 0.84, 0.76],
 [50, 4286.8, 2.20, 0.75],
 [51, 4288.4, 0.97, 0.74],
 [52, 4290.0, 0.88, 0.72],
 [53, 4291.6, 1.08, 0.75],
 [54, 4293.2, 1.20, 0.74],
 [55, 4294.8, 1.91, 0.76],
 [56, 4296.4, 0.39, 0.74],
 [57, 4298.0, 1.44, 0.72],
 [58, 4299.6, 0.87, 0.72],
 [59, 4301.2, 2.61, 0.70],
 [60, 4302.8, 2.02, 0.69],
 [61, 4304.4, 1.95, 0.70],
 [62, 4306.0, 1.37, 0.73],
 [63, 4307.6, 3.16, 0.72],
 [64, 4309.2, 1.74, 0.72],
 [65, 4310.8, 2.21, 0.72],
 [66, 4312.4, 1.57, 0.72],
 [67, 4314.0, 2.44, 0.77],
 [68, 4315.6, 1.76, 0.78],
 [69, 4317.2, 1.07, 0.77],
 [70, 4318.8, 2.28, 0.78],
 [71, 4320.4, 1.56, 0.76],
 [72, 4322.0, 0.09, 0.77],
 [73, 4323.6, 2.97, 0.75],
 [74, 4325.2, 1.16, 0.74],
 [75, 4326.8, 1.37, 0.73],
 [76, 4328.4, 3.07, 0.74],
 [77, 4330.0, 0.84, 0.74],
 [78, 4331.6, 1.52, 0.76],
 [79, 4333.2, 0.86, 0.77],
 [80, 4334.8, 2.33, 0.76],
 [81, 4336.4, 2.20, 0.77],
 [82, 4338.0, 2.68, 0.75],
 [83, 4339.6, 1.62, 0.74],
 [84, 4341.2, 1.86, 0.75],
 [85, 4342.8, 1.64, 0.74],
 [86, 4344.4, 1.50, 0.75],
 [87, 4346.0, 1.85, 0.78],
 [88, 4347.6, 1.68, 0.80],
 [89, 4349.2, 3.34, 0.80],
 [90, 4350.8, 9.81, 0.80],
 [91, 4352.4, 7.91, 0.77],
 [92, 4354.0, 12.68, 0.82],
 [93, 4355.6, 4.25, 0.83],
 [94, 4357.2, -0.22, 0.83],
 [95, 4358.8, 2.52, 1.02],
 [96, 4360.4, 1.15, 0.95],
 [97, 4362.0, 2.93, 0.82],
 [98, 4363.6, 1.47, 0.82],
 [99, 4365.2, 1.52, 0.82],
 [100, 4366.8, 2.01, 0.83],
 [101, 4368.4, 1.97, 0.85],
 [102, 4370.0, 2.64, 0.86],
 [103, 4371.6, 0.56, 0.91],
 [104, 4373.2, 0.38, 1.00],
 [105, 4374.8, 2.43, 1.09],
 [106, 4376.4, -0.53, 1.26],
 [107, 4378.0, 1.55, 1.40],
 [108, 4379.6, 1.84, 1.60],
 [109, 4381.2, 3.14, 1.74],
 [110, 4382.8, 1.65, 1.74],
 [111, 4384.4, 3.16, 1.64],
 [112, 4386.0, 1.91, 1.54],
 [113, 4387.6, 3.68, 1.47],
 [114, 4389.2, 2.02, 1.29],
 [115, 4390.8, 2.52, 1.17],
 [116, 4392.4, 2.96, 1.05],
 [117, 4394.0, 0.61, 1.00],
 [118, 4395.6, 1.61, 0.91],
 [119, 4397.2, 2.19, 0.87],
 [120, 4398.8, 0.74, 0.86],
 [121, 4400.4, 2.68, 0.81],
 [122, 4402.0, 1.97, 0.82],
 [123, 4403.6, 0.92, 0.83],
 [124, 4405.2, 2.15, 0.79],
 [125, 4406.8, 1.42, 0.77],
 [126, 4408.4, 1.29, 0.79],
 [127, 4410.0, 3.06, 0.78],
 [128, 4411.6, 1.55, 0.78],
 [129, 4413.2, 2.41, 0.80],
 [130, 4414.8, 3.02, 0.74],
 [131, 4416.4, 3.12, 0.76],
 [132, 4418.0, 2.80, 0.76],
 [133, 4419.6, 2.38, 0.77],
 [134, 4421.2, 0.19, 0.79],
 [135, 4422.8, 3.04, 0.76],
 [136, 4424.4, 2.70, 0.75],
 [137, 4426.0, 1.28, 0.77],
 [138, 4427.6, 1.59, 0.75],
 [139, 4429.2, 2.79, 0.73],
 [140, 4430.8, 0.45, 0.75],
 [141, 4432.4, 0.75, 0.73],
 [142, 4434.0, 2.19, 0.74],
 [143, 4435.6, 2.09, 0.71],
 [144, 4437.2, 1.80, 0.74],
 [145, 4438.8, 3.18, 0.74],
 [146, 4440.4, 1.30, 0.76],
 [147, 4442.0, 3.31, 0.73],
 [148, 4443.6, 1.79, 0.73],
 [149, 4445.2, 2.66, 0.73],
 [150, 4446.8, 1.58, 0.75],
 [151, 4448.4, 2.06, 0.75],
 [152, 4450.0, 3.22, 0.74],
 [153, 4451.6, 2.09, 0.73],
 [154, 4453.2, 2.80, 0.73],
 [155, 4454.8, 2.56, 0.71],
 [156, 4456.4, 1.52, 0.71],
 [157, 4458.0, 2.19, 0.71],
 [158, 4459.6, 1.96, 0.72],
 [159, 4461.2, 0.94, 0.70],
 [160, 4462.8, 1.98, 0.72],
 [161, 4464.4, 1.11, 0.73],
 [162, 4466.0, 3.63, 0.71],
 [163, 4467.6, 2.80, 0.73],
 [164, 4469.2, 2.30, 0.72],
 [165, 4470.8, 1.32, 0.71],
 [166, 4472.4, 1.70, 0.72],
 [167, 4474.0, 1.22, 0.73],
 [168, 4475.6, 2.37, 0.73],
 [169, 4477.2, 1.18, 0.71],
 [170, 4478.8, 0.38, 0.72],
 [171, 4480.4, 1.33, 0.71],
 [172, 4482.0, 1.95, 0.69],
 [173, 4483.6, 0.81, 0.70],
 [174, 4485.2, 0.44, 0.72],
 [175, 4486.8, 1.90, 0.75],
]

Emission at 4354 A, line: [O II]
